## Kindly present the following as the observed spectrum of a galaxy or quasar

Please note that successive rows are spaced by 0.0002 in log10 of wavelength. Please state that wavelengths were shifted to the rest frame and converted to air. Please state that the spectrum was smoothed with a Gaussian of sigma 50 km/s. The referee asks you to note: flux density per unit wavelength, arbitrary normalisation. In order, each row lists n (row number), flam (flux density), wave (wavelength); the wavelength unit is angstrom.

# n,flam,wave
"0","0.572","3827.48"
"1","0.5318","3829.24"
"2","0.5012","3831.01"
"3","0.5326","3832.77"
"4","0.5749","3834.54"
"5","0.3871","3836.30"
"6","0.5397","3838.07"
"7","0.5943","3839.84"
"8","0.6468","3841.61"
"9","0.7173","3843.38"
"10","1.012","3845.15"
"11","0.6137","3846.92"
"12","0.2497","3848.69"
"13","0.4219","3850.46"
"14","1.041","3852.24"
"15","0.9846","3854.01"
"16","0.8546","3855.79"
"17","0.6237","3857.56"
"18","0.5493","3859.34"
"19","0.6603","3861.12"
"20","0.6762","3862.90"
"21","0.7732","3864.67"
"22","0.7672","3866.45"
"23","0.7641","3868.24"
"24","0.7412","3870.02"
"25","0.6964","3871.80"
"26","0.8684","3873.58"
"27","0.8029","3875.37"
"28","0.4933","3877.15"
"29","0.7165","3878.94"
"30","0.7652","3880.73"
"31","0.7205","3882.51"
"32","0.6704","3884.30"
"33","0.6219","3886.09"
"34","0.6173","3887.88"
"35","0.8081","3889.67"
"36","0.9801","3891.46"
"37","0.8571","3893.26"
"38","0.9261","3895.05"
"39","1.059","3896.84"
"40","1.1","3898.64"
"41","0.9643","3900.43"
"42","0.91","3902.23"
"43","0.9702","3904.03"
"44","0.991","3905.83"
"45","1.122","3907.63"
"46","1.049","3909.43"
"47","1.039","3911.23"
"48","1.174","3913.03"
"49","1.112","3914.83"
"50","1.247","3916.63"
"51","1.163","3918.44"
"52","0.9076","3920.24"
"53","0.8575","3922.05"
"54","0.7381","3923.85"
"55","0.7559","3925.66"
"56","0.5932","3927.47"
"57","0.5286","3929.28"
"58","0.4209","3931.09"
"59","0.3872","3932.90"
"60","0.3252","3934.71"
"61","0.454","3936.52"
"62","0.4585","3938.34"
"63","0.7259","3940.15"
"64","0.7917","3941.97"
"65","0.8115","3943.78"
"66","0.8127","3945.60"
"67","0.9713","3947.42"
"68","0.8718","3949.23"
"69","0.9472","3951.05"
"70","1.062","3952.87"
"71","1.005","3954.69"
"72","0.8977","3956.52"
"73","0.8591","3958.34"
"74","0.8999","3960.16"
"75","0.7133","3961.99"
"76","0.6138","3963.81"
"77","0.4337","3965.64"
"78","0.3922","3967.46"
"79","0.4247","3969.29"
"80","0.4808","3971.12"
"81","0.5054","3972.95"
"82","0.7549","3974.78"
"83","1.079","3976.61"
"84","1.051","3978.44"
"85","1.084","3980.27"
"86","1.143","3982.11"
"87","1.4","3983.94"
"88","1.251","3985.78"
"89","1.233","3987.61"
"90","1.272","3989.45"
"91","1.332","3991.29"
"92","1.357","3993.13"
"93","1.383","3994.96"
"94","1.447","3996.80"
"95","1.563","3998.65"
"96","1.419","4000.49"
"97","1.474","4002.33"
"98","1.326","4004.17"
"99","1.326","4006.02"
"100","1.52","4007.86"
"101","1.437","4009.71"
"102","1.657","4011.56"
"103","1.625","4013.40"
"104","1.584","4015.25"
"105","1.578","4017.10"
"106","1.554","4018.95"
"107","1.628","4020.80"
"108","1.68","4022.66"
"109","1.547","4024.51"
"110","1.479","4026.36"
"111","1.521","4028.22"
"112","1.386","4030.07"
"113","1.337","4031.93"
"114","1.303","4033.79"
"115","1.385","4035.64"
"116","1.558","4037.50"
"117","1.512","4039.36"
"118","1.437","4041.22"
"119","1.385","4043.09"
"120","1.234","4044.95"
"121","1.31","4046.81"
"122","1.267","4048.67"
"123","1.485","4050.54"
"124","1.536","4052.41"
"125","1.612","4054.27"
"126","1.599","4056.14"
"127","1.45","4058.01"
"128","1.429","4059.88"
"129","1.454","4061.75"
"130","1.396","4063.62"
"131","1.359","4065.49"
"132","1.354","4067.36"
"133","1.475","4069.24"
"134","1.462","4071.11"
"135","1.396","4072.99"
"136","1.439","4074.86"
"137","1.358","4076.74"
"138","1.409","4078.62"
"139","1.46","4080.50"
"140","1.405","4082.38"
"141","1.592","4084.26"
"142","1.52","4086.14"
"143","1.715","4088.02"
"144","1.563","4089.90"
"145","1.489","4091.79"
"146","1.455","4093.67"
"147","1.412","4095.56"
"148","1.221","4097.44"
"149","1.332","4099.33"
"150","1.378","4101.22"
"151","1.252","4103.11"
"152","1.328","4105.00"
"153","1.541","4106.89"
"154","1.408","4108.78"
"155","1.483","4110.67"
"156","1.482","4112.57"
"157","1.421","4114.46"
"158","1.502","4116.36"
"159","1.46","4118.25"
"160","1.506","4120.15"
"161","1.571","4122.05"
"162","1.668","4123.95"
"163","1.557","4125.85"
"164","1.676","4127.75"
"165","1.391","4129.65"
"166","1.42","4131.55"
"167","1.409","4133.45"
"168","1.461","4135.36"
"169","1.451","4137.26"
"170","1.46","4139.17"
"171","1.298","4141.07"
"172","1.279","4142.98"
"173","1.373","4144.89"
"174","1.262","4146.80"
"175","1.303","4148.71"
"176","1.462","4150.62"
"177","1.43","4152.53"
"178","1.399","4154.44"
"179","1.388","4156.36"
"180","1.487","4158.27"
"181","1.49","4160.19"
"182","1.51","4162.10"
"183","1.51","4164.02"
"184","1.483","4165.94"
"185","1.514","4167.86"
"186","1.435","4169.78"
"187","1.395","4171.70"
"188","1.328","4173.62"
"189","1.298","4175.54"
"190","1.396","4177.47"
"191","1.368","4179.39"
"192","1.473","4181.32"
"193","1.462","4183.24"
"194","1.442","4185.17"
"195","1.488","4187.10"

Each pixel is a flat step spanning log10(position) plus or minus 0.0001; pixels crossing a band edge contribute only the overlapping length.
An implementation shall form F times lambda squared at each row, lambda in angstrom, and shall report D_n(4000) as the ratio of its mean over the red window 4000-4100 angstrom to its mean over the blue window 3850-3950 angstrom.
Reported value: 2.0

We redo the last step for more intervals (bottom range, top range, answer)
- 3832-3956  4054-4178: 2.07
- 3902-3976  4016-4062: 1.97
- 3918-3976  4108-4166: 2.27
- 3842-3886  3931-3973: 1.01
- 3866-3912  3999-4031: 1.90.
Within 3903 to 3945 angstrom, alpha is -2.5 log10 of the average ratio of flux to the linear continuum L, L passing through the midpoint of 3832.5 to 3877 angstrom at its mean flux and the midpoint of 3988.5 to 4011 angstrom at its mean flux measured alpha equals 0.242 mag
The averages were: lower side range 0.683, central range 0.809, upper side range 1.41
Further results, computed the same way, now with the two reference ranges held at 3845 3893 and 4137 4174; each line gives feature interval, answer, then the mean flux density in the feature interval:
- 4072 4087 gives -0.18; 1.45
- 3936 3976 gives 0.26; 0.727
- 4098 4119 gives -0.09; 1.41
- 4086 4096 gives -0.21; 1.53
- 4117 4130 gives -0.16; 1.55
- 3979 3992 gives -0.23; 1.24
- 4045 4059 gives -0.24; 1.45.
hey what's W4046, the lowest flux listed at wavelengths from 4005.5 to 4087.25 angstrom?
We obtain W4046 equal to 1.234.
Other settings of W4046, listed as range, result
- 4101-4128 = 1.252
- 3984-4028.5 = 1.233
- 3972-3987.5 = 0.5054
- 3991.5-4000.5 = 1.357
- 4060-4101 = 1.221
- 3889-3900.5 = 0.8081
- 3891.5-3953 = 0.3252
